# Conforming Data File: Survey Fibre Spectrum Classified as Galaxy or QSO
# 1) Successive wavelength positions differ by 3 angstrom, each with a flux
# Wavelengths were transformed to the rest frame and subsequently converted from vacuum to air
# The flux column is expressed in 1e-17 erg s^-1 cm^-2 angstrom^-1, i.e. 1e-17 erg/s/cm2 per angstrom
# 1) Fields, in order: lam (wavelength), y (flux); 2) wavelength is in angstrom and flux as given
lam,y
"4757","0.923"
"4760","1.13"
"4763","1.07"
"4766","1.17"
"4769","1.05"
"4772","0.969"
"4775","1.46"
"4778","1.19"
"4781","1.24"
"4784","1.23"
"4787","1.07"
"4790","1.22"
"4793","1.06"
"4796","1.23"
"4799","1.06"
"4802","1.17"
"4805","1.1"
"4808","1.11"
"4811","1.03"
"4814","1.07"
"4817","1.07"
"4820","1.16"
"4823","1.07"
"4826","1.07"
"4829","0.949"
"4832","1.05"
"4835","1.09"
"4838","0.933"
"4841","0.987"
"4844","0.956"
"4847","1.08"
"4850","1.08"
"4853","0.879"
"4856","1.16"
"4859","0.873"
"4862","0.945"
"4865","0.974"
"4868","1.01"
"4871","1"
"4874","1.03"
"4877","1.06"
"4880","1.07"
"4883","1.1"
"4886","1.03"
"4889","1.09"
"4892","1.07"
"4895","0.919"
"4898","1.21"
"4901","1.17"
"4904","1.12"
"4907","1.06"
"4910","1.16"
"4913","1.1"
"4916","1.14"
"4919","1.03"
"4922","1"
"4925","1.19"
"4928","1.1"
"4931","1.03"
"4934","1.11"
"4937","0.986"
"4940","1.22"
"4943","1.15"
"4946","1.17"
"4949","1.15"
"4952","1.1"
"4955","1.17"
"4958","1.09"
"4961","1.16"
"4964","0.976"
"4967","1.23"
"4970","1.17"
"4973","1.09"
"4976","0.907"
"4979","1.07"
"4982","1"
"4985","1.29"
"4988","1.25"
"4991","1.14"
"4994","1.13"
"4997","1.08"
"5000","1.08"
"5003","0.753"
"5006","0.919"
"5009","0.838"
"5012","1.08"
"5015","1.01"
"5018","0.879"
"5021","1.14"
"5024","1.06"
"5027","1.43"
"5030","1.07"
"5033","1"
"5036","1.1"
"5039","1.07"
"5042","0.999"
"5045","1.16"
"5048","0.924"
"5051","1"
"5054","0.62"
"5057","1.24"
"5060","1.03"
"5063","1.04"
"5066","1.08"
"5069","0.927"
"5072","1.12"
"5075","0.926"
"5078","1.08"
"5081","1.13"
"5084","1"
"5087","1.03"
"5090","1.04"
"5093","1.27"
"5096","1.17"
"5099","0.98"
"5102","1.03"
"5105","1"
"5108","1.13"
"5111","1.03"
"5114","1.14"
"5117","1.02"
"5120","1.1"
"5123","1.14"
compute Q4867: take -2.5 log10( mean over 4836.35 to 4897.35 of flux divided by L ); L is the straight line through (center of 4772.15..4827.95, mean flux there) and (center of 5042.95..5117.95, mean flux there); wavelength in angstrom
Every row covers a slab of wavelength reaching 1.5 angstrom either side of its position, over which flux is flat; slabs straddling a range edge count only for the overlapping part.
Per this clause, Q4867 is 0.10 mag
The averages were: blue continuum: 1.14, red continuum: 1.04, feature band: 1.02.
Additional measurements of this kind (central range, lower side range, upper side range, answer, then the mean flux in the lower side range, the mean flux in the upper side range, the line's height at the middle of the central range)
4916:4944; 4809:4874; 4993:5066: -0.070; 1.02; 1.03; 1.02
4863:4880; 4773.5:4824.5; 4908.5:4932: 0.101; 1.15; 1.1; 1.12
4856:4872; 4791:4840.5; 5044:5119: 0.098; 1.08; 1.04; 1.07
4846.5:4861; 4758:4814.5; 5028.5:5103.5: 0.110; 1.14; 1.04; 1.11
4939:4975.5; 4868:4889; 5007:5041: -0.078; 1.05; 1.06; 1.05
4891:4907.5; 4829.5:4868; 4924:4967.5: -0.032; 1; 1.12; 1.06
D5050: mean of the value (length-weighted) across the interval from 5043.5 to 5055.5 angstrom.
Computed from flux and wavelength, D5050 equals 0.926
